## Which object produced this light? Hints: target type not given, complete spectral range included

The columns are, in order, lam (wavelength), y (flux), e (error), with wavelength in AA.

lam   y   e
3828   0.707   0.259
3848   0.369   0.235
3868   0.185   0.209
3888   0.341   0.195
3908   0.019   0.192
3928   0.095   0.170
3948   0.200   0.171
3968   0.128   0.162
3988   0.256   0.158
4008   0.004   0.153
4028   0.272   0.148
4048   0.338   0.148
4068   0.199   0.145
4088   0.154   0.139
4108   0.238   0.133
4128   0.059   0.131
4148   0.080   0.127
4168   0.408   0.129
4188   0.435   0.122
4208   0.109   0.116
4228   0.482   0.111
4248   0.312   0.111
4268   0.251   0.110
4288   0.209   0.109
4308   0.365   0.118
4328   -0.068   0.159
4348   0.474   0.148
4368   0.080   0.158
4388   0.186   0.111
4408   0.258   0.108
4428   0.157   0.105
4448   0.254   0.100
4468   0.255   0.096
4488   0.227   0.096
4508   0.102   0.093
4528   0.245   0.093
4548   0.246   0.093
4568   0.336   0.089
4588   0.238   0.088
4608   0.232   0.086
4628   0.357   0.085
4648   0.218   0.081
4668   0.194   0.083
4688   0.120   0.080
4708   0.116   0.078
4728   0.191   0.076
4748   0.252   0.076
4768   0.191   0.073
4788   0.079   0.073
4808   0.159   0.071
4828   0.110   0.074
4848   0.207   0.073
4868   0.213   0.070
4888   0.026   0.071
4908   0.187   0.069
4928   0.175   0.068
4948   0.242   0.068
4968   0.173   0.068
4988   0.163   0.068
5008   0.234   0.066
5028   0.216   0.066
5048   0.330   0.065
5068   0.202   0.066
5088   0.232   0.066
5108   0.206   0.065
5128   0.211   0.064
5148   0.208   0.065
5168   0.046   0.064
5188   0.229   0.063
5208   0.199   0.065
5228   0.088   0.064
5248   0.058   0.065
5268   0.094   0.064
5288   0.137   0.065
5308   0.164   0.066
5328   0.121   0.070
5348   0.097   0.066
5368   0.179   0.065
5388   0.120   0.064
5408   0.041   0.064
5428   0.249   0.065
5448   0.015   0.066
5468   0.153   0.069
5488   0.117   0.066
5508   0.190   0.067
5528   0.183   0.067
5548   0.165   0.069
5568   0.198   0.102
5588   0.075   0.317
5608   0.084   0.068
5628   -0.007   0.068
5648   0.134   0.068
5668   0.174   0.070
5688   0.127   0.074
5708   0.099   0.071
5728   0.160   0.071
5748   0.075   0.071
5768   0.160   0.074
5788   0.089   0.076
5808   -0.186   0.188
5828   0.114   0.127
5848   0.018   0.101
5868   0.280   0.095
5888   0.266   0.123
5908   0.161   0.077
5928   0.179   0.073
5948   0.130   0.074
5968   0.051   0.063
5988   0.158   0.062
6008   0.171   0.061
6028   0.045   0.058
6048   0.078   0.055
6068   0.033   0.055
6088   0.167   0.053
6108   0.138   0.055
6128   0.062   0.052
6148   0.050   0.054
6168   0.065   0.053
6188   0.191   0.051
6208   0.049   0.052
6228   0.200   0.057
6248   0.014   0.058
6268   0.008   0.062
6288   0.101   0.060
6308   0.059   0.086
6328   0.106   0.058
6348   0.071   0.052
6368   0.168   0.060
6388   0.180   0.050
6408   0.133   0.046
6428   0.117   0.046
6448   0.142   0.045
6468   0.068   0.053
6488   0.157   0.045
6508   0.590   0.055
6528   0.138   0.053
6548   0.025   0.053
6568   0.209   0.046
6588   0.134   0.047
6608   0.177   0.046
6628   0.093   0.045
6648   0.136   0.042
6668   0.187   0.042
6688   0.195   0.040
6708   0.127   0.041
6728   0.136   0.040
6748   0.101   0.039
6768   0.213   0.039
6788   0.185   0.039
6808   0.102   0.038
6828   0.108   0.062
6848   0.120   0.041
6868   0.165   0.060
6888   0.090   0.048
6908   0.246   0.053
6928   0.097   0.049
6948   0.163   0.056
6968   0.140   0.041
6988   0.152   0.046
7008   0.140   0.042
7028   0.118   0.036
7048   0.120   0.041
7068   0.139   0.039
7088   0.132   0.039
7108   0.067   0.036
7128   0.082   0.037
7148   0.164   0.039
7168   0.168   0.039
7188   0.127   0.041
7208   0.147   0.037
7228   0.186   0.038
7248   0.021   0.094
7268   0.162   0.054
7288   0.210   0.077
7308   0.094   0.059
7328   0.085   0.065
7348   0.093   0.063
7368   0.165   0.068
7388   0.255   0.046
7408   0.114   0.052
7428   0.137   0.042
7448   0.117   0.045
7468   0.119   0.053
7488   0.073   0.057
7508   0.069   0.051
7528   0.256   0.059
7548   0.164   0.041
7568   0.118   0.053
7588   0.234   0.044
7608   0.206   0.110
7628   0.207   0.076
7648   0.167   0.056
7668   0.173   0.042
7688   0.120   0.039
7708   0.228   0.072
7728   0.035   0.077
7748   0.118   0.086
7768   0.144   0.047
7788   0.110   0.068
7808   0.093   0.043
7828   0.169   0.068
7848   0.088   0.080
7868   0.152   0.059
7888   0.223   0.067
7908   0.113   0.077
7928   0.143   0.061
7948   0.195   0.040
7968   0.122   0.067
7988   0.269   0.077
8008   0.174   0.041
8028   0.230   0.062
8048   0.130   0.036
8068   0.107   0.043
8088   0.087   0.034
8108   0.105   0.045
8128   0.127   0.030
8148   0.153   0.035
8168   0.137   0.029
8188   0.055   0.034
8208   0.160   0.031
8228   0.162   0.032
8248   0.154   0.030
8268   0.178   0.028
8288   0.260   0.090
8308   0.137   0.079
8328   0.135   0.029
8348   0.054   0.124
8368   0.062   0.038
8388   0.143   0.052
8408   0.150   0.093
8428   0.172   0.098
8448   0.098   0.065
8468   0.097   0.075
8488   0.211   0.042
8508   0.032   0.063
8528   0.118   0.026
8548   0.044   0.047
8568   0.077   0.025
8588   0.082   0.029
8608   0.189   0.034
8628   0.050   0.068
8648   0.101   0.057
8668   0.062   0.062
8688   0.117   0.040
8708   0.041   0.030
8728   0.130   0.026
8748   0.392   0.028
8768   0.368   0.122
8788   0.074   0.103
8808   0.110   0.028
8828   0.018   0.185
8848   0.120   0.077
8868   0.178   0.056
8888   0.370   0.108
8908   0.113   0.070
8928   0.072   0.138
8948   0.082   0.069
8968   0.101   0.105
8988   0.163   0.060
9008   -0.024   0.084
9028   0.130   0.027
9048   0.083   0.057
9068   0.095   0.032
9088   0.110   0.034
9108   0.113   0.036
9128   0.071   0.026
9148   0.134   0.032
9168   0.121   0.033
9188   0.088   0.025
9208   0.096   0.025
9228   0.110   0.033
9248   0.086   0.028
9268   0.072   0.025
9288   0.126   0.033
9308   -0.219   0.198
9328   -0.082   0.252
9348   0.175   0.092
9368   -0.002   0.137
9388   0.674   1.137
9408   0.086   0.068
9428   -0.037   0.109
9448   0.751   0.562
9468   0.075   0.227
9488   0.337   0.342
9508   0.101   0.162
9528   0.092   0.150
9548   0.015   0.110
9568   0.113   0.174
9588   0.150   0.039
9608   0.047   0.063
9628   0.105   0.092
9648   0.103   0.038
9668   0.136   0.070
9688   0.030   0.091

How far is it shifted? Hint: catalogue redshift 0.747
